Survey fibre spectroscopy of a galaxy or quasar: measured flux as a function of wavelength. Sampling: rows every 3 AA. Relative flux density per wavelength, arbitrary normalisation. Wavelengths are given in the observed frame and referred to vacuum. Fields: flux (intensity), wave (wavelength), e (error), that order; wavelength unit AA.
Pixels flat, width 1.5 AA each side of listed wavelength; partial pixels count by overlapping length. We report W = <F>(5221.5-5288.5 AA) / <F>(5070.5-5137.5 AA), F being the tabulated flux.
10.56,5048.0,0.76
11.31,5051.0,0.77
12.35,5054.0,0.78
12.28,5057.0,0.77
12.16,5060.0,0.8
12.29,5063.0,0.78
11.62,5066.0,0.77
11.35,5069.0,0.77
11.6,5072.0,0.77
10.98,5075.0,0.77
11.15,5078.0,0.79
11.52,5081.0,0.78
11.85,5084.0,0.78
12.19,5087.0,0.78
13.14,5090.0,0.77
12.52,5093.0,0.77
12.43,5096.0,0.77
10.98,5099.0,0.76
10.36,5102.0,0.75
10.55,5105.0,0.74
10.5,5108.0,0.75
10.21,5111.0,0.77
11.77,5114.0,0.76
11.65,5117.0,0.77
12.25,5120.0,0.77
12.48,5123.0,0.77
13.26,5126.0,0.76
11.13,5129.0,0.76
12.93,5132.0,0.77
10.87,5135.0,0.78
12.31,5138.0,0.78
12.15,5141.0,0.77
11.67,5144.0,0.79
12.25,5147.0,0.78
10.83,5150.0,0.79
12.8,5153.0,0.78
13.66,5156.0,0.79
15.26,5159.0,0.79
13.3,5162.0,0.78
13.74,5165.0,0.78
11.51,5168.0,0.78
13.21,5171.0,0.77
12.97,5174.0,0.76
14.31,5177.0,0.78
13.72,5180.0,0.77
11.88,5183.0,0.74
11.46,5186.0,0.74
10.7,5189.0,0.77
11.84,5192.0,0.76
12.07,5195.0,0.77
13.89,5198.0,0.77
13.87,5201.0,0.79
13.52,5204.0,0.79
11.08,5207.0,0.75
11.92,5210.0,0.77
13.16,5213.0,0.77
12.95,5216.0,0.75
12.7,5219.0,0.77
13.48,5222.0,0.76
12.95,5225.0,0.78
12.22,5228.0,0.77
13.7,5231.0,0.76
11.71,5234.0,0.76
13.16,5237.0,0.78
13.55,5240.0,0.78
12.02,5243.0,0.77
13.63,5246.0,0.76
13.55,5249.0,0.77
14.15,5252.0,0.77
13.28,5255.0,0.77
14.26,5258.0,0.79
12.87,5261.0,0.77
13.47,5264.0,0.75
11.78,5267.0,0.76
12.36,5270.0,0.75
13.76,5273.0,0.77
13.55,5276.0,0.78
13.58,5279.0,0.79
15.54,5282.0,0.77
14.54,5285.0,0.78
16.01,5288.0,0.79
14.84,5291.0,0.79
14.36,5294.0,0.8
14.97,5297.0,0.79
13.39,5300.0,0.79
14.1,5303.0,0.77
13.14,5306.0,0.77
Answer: 1.15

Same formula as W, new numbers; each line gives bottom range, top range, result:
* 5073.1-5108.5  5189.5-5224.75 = 1.10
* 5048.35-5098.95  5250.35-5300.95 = 1.17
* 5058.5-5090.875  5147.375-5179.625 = 1.12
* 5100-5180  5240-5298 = 1.13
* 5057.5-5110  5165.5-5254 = 1.10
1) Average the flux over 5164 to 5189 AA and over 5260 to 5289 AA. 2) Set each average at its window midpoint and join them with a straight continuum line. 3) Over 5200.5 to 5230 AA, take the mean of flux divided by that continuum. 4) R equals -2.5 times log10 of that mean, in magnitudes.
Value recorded 0.03 mag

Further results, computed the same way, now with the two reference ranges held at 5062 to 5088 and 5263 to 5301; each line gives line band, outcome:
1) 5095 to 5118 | 0.090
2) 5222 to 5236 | 0.054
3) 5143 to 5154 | 0.054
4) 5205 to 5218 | 0.073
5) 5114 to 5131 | 0.001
